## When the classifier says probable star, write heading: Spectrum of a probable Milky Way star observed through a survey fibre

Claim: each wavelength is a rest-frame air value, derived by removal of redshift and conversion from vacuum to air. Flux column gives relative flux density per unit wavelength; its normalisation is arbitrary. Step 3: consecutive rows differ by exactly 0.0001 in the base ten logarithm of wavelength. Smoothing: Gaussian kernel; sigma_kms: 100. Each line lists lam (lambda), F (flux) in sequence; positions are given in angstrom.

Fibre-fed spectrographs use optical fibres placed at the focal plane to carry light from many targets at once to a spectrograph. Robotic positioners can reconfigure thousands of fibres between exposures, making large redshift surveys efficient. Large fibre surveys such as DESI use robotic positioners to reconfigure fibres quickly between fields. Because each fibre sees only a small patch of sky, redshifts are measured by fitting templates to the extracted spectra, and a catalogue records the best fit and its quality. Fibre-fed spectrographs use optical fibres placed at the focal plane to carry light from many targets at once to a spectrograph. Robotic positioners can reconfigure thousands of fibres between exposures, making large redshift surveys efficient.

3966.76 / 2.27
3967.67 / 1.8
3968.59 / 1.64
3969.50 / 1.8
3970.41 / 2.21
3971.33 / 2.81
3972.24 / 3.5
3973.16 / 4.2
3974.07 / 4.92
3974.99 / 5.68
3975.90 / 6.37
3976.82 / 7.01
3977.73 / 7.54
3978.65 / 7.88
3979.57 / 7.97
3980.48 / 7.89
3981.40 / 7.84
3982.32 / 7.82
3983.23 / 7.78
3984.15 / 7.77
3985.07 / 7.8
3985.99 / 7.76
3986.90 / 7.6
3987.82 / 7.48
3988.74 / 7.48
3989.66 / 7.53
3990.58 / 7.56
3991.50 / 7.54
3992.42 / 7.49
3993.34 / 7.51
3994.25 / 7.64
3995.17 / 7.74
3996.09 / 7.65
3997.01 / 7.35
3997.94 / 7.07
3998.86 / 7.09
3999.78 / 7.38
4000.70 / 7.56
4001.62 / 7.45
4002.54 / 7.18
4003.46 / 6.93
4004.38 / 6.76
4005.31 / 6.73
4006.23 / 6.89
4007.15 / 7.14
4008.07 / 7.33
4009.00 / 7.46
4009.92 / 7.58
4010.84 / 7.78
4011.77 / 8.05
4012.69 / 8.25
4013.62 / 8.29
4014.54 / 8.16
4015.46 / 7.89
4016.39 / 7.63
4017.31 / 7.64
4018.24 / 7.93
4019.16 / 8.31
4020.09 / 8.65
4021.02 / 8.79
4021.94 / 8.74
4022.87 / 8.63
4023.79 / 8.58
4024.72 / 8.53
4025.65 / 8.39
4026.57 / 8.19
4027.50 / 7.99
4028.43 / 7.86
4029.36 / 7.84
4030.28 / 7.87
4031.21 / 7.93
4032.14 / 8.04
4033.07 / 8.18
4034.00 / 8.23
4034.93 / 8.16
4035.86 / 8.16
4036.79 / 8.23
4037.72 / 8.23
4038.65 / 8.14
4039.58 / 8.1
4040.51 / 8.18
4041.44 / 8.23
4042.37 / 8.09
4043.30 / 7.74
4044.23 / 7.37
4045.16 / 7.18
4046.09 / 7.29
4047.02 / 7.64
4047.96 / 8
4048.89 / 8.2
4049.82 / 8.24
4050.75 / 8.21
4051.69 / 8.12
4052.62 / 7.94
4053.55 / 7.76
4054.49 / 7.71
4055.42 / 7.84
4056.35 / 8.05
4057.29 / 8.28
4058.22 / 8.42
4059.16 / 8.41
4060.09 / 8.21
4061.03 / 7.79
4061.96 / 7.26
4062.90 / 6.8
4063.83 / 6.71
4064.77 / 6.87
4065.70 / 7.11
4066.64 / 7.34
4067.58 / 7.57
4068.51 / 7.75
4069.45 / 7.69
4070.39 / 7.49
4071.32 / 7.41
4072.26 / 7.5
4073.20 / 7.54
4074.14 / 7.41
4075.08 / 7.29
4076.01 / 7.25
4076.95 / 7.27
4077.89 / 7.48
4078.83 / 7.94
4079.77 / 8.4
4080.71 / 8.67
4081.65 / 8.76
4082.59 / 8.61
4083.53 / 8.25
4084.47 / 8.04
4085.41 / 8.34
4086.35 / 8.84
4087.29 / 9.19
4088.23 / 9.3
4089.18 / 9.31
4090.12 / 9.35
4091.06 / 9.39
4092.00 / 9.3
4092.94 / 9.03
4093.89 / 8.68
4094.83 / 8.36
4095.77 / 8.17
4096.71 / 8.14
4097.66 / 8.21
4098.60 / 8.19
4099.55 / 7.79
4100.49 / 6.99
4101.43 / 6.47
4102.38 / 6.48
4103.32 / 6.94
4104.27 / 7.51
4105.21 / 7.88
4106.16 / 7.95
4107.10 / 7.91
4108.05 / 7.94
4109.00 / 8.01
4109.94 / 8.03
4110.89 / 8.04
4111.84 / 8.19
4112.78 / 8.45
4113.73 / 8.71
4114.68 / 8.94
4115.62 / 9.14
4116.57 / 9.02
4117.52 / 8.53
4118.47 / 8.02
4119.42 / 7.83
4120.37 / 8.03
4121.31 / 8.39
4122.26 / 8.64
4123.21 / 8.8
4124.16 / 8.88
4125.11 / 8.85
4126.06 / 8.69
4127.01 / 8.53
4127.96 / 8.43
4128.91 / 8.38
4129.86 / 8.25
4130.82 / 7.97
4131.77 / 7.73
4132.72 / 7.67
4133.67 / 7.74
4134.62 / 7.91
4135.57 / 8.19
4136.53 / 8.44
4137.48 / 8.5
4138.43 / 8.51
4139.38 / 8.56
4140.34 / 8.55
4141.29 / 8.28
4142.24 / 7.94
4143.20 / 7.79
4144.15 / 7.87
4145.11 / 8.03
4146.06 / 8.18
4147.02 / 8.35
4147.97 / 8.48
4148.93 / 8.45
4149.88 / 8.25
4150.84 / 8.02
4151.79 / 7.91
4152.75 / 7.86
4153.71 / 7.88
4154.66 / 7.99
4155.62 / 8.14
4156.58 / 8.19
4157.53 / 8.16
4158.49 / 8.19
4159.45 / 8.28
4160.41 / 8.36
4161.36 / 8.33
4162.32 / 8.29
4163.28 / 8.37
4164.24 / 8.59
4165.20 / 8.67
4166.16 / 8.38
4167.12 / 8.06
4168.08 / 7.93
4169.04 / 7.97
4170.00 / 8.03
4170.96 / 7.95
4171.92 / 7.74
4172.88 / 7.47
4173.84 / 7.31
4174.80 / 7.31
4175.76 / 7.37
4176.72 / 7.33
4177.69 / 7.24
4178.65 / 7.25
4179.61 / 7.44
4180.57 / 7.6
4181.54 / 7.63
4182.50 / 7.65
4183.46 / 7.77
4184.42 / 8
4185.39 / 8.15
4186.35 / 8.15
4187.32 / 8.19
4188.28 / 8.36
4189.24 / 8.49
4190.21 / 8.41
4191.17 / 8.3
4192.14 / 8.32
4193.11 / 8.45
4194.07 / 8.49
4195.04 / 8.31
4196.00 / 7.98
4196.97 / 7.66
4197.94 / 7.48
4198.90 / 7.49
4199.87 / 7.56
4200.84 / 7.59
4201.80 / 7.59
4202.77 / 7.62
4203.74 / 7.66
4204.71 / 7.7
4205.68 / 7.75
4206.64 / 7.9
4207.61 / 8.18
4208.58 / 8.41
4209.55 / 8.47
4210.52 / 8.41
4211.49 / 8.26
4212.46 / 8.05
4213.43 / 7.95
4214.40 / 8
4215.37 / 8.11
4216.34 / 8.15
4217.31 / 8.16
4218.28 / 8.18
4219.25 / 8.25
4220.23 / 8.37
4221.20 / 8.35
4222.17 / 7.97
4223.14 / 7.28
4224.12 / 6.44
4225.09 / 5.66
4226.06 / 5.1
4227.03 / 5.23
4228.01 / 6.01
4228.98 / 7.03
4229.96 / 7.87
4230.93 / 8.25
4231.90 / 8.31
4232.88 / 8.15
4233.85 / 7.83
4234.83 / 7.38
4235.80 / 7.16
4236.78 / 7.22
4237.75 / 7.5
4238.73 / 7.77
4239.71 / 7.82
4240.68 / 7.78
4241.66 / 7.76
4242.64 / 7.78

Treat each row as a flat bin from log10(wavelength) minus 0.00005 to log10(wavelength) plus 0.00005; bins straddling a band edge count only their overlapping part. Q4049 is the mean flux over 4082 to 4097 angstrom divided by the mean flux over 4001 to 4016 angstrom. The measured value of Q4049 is 1.2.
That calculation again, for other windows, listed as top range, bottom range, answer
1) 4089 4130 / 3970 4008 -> 1.20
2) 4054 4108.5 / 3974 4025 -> 1.04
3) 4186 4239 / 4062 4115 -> 0.97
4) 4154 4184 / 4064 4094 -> 0.97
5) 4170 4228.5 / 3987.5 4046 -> 0.99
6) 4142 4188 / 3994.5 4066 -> 1.02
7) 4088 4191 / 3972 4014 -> 1.12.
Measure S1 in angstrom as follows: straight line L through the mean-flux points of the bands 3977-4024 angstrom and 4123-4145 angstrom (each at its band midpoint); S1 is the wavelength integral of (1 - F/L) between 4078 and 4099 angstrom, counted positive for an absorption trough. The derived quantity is -1.5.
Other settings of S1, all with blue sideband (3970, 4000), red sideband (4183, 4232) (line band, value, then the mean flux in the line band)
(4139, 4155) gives -1.3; 8.14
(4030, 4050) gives -2.4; 7.97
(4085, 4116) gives -3.9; 8.28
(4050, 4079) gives -1.7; 7.63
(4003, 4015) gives -0.9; 7.49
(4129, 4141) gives -1.1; 8.18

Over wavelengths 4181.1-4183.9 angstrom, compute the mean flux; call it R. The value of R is 7.7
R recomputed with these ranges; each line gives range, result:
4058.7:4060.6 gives 8.3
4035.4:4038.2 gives 8.2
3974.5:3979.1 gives 6.88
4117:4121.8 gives 8.17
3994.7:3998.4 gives 7.43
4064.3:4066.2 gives 7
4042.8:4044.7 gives 7.58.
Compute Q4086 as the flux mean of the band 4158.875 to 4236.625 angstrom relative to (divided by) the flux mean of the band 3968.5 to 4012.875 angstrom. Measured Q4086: 1.14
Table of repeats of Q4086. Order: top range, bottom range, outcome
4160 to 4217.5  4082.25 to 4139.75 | 0.96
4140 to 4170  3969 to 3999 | 1.22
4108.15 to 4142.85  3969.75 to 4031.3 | 1.14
